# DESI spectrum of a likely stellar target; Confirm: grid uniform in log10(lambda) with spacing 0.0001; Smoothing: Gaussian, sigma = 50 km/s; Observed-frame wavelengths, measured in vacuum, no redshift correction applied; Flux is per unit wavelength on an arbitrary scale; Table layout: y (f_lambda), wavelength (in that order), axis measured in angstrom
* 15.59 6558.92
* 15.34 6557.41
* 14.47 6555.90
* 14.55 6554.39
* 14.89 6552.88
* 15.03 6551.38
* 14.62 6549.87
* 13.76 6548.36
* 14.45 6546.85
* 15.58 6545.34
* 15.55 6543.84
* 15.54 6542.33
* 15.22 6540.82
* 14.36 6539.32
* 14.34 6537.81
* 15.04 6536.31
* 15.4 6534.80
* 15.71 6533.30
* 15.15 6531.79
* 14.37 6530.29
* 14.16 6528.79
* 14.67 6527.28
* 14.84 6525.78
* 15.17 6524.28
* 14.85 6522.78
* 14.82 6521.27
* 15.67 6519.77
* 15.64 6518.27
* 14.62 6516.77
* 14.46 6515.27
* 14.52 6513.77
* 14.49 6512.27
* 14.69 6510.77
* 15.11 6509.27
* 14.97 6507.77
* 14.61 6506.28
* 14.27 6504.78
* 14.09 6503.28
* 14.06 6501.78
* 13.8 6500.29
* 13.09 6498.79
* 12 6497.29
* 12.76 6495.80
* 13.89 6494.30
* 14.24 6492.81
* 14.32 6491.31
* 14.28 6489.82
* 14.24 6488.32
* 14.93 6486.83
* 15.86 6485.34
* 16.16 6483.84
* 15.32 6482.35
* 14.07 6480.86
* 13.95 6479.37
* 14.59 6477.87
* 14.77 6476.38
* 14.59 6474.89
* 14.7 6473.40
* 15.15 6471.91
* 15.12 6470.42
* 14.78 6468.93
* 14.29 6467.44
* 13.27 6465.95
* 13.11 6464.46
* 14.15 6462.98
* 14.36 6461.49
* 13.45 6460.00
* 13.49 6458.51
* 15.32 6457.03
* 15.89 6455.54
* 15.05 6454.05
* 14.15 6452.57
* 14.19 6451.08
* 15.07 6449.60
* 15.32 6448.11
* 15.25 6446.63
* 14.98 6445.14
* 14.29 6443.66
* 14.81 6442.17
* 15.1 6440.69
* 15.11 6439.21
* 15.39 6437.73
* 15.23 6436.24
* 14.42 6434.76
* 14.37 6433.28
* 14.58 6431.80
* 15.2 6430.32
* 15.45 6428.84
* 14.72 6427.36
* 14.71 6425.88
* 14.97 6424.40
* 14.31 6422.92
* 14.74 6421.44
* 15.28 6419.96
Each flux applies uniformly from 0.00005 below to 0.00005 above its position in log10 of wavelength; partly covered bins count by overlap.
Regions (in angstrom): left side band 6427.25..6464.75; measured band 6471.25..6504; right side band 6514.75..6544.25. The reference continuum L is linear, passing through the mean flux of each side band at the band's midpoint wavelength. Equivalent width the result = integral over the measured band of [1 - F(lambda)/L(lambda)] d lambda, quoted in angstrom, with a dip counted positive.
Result 1.2 angstrom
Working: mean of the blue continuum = 14.7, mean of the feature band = 14.3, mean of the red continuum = 15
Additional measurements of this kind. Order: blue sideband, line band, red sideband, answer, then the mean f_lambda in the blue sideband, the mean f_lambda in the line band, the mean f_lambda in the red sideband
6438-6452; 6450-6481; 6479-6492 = 0.9 angstrom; 14.9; 14.4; 14.8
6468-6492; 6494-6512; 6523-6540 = 1.0 angstrom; 14.8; 14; 14.8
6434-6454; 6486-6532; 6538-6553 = 1.5 angstrom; 14.9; 14.4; 14.9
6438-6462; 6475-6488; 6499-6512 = -0.3 angstrom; 14.8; 14.9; 14.4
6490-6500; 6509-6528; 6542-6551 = -1.1 angstrom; 13.5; 14.9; 14.9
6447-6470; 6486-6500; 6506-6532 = 0.8 angstrom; 14.4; 13.8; 14.8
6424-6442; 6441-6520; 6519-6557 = 2.3 angstrom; 14.9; 14.5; 14.9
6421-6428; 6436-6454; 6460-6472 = -0.6 angstrom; 14.7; 14.9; 14.2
